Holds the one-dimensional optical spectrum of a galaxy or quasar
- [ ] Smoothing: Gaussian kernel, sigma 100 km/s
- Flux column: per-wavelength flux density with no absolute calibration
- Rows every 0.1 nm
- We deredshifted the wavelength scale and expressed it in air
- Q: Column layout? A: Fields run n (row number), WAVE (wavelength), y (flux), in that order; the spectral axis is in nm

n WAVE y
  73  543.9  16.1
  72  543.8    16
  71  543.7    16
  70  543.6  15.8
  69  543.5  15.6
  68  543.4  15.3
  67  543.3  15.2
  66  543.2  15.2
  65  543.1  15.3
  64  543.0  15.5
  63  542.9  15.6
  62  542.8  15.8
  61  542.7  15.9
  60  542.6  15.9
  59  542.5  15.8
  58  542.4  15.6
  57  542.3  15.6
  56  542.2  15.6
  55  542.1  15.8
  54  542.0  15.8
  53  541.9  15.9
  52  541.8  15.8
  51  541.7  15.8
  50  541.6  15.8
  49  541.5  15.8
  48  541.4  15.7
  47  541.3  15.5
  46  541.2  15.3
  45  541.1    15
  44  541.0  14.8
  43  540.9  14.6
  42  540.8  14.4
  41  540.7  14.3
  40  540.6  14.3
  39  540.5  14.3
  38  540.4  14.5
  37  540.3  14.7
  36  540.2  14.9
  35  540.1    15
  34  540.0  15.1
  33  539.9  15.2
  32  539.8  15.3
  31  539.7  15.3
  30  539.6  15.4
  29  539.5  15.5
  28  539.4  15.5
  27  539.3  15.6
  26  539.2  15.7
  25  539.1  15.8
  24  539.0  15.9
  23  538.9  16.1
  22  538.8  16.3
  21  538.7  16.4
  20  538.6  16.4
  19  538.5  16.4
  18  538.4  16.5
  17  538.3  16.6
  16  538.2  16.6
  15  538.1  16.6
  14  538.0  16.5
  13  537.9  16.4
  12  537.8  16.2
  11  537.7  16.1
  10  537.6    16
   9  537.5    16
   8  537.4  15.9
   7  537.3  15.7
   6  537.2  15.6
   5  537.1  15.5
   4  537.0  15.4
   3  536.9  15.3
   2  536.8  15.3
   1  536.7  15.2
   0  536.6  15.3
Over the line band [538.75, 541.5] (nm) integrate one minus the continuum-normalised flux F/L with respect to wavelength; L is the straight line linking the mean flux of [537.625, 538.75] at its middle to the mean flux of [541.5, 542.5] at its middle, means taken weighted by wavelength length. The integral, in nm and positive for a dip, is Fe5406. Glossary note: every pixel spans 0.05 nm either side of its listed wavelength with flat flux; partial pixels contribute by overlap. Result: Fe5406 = 0.15 nm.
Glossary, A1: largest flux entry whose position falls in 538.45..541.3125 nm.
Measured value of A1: 16.4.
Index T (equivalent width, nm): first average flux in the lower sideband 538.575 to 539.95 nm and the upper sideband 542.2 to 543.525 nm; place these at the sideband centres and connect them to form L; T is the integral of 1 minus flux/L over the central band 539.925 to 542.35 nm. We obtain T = 0.07 nm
